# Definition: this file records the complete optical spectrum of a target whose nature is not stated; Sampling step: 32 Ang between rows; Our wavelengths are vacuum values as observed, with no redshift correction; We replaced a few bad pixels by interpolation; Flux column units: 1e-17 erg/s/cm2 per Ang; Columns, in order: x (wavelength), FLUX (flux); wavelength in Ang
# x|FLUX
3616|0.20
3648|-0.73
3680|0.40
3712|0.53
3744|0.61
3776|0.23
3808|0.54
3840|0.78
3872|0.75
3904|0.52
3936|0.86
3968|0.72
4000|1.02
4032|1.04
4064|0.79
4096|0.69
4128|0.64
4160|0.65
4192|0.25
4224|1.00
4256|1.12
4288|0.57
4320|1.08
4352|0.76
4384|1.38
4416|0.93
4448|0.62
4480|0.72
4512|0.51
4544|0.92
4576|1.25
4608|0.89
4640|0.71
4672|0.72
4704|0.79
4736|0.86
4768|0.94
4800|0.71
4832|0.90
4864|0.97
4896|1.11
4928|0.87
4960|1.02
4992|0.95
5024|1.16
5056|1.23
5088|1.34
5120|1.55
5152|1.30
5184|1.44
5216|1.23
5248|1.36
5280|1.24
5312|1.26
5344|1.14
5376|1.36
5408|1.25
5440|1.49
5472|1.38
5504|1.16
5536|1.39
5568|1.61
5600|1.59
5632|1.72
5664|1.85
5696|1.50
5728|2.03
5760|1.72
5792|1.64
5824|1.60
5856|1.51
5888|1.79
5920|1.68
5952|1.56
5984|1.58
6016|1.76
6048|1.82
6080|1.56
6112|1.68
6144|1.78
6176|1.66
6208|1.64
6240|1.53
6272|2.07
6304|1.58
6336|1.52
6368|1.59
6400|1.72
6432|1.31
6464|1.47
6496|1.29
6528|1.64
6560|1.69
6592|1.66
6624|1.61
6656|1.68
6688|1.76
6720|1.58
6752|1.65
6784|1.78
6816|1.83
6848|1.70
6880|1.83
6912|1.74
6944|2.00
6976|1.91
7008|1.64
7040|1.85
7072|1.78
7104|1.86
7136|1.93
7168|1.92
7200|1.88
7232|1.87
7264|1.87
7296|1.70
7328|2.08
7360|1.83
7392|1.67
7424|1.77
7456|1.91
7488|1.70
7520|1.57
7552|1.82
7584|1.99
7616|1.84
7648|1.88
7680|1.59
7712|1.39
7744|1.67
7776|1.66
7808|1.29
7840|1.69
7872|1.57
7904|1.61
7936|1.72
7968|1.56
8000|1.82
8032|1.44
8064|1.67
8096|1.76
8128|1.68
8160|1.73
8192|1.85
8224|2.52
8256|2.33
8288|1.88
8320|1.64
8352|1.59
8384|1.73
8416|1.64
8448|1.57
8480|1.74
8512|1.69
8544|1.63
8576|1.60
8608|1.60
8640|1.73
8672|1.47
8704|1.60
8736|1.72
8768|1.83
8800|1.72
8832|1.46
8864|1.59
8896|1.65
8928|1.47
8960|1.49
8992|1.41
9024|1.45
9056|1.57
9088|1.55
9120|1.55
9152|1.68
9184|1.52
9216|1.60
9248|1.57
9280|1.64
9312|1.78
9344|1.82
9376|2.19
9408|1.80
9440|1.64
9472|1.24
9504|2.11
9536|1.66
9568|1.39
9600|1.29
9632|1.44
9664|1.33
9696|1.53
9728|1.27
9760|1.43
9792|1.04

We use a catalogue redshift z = 0.25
